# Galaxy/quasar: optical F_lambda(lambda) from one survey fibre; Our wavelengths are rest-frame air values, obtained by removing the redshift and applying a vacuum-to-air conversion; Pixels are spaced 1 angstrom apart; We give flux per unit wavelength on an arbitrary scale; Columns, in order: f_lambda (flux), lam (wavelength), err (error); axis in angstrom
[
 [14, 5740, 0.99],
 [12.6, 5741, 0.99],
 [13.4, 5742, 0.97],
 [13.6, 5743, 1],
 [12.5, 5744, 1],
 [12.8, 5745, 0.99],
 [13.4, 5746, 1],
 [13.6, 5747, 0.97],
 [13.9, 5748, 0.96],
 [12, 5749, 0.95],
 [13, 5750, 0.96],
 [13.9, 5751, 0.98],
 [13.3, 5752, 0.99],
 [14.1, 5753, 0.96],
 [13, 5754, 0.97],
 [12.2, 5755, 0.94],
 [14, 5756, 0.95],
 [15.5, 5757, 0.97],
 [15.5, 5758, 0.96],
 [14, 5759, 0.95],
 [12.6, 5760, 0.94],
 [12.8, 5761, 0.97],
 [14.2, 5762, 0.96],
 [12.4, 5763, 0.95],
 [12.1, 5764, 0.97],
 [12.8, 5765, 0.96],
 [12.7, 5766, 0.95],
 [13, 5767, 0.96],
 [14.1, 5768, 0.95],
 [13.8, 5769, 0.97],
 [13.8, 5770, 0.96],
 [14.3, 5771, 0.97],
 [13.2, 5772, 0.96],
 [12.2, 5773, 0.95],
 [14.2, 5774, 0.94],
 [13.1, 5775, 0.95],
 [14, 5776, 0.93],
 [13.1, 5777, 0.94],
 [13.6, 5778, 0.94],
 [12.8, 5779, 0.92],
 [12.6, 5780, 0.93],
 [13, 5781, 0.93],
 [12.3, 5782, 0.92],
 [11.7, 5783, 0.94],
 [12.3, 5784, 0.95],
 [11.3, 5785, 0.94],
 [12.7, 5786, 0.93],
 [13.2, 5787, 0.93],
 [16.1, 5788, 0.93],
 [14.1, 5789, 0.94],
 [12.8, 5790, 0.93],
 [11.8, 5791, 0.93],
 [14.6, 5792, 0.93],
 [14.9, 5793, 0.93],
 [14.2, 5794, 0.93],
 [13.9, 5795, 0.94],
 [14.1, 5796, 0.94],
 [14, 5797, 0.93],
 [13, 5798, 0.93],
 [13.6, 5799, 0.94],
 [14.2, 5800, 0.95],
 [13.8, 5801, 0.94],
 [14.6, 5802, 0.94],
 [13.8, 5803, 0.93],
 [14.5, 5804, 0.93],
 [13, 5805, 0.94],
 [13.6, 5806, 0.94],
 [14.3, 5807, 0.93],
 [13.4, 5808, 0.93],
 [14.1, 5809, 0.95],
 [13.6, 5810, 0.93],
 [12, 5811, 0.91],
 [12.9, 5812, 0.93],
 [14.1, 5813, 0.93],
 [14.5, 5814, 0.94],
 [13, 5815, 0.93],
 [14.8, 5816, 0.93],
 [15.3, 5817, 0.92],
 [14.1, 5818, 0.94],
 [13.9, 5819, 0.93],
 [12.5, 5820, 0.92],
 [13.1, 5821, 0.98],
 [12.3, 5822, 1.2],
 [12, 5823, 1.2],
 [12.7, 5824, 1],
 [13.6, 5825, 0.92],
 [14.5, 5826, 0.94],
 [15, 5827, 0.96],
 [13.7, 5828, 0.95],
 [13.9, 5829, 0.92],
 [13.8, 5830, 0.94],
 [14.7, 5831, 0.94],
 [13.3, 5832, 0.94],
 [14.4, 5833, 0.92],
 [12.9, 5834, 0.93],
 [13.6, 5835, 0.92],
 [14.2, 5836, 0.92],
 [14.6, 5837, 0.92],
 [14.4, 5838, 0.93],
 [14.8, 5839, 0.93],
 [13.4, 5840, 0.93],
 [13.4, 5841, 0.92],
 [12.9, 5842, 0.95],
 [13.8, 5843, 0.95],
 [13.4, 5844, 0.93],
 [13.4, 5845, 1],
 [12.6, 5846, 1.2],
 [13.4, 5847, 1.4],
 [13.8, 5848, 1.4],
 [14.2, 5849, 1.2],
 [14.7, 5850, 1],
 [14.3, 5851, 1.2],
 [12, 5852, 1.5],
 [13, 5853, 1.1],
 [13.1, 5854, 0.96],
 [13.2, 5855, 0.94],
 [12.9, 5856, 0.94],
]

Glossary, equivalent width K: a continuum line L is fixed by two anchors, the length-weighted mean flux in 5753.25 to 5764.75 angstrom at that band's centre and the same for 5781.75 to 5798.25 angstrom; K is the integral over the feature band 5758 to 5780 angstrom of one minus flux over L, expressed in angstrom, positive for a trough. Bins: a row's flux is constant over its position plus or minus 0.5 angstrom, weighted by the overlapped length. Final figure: 0.2 angstrom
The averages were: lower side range 13.5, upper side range 13.4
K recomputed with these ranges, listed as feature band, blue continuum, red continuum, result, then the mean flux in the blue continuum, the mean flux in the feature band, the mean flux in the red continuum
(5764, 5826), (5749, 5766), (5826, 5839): 1.3 angstrom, 13.4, 13.4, 14.1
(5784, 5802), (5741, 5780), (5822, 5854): -0.2 angstrom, 13.4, 13.7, 13.7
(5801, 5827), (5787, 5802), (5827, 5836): 0.5 angstrom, 13.9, 13.6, 13.9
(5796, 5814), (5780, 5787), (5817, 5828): -1.1 angstrom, 12.3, 13.7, 13.5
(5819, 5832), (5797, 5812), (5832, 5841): 0.3 angstrom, 13.7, 13.5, 14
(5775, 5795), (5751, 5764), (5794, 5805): 0.8 angstrom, 13.6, 13.2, 13.9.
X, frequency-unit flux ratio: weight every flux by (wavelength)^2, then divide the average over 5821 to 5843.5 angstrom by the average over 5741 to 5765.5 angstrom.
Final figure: 1.1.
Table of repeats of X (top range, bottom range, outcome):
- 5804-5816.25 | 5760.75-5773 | 1.04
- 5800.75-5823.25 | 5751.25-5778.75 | 1.03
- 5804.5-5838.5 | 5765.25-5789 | 1.05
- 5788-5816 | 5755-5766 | 1.04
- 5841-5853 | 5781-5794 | 1.04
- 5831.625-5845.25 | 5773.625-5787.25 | 1.09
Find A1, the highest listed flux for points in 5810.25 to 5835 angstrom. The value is 15.3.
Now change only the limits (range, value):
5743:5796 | 16.1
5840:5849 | 14.2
